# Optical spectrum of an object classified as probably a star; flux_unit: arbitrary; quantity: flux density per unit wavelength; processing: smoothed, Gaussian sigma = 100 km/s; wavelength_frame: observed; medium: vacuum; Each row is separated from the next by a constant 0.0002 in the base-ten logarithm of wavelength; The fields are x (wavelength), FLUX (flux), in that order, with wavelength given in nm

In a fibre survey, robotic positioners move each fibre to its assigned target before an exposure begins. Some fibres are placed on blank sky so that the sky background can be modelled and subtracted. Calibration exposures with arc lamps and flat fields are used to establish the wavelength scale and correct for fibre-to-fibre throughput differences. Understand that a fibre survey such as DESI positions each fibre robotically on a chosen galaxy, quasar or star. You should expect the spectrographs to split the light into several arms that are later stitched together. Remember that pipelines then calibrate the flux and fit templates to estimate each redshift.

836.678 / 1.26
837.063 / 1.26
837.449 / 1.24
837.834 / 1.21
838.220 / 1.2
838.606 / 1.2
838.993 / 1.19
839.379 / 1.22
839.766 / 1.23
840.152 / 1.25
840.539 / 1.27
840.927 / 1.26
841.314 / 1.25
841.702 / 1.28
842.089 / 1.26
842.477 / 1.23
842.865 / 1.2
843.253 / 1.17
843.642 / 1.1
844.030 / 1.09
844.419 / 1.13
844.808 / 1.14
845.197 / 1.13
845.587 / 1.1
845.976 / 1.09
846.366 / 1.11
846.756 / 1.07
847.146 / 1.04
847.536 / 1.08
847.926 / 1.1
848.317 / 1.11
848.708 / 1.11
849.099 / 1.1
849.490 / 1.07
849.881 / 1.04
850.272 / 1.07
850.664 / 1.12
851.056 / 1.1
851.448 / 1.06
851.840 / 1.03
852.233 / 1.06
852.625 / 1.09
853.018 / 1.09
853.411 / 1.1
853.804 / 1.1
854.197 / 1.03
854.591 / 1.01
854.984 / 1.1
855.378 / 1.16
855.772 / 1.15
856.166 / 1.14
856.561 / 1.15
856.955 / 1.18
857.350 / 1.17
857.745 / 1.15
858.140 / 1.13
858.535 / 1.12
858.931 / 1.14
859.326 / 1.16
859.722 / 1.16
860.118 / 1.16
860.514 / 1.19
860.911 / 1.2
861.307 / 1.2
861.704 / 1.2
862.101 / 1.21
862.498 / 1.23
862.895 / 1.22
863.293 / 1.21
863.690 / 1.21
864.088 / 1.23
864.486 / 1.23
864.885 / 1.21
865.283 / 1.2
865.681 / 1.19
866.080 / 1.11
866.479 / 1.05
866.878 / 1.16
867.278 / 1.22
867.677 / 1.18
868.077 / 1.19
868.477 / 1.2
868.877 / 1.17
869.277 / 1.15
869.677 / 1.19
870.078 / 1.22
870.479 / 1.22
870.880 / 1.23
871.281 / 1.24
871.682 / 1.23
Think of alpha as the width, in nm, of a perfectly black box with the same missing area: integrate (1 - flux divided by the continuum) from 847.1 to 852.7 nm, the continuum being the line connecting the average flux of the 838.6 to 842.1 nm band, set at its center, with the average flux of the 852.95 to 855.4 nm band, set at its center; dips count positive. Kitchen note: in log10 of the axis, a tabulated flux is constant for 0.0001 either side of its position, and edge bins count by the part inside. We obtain 0.25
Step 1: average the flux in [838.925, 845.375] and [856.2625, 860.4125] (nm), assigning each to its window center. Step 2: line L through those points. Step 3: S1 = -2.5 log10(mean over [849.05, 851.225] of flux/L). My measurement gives 0.09 mag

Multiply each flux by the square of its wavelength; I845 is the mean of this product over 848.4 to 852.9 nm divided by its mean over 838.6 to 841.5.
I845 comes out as 0.89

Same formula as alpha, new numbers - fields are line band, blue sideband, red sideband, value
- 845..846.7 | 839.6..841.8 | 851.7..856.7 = 0.13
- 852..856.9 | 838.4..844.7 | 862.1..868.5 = 0.40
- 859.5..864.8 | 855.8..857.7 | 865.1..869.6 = -0.19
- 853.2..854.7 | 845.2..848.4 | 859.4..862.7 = 0.10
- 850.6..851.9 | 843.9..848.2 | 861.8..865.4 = 0.06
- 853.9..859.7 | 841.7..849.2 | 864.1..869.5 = 0.13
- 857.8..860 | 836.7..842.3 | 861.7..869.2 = 0.11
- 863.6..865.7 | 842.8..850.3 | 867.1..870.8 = -0.07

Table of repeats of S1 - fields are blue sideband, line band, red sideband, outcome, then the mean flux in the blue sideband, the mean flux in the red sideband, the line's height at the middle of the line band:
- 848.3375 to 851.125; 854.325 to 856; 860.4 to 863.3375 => 0.04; 1.09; 1.21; 1.14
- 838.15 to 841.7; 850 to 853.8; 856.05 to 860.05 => 0.09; 1.23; 1.15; 1.18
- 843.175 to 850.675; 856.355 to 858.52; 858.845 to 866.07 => 0.01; 1.1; 1.2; 1.16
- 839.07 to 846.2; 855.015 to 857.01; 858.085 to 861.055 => 0.01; 1.19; 1.16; 1.16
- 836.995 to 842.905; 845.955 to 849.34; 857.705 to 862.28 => 0.11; 1.23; 1.17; 1.21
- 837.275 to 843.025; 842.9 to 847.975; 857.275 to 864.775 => 0.11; 1.23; 1.19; 1.22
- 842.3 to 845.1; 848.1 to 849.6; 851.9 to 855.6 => 0.02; 1.15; 1.08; 1.11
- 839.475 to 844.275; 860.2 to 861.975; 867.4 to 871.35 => 0.01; 1.21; 1.2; 1.2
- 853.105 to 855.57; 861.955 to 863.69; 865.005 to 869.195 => -0.07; 1.08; 1.17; 1.14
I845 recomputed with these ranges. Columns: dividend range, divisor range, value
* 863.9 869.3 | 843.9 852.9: 1.13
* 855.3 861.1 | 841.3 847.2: 1.04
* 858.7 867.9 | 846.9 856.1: 1.12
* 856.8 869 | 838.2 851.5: 1.07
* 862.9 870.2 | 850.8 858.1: 1.10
